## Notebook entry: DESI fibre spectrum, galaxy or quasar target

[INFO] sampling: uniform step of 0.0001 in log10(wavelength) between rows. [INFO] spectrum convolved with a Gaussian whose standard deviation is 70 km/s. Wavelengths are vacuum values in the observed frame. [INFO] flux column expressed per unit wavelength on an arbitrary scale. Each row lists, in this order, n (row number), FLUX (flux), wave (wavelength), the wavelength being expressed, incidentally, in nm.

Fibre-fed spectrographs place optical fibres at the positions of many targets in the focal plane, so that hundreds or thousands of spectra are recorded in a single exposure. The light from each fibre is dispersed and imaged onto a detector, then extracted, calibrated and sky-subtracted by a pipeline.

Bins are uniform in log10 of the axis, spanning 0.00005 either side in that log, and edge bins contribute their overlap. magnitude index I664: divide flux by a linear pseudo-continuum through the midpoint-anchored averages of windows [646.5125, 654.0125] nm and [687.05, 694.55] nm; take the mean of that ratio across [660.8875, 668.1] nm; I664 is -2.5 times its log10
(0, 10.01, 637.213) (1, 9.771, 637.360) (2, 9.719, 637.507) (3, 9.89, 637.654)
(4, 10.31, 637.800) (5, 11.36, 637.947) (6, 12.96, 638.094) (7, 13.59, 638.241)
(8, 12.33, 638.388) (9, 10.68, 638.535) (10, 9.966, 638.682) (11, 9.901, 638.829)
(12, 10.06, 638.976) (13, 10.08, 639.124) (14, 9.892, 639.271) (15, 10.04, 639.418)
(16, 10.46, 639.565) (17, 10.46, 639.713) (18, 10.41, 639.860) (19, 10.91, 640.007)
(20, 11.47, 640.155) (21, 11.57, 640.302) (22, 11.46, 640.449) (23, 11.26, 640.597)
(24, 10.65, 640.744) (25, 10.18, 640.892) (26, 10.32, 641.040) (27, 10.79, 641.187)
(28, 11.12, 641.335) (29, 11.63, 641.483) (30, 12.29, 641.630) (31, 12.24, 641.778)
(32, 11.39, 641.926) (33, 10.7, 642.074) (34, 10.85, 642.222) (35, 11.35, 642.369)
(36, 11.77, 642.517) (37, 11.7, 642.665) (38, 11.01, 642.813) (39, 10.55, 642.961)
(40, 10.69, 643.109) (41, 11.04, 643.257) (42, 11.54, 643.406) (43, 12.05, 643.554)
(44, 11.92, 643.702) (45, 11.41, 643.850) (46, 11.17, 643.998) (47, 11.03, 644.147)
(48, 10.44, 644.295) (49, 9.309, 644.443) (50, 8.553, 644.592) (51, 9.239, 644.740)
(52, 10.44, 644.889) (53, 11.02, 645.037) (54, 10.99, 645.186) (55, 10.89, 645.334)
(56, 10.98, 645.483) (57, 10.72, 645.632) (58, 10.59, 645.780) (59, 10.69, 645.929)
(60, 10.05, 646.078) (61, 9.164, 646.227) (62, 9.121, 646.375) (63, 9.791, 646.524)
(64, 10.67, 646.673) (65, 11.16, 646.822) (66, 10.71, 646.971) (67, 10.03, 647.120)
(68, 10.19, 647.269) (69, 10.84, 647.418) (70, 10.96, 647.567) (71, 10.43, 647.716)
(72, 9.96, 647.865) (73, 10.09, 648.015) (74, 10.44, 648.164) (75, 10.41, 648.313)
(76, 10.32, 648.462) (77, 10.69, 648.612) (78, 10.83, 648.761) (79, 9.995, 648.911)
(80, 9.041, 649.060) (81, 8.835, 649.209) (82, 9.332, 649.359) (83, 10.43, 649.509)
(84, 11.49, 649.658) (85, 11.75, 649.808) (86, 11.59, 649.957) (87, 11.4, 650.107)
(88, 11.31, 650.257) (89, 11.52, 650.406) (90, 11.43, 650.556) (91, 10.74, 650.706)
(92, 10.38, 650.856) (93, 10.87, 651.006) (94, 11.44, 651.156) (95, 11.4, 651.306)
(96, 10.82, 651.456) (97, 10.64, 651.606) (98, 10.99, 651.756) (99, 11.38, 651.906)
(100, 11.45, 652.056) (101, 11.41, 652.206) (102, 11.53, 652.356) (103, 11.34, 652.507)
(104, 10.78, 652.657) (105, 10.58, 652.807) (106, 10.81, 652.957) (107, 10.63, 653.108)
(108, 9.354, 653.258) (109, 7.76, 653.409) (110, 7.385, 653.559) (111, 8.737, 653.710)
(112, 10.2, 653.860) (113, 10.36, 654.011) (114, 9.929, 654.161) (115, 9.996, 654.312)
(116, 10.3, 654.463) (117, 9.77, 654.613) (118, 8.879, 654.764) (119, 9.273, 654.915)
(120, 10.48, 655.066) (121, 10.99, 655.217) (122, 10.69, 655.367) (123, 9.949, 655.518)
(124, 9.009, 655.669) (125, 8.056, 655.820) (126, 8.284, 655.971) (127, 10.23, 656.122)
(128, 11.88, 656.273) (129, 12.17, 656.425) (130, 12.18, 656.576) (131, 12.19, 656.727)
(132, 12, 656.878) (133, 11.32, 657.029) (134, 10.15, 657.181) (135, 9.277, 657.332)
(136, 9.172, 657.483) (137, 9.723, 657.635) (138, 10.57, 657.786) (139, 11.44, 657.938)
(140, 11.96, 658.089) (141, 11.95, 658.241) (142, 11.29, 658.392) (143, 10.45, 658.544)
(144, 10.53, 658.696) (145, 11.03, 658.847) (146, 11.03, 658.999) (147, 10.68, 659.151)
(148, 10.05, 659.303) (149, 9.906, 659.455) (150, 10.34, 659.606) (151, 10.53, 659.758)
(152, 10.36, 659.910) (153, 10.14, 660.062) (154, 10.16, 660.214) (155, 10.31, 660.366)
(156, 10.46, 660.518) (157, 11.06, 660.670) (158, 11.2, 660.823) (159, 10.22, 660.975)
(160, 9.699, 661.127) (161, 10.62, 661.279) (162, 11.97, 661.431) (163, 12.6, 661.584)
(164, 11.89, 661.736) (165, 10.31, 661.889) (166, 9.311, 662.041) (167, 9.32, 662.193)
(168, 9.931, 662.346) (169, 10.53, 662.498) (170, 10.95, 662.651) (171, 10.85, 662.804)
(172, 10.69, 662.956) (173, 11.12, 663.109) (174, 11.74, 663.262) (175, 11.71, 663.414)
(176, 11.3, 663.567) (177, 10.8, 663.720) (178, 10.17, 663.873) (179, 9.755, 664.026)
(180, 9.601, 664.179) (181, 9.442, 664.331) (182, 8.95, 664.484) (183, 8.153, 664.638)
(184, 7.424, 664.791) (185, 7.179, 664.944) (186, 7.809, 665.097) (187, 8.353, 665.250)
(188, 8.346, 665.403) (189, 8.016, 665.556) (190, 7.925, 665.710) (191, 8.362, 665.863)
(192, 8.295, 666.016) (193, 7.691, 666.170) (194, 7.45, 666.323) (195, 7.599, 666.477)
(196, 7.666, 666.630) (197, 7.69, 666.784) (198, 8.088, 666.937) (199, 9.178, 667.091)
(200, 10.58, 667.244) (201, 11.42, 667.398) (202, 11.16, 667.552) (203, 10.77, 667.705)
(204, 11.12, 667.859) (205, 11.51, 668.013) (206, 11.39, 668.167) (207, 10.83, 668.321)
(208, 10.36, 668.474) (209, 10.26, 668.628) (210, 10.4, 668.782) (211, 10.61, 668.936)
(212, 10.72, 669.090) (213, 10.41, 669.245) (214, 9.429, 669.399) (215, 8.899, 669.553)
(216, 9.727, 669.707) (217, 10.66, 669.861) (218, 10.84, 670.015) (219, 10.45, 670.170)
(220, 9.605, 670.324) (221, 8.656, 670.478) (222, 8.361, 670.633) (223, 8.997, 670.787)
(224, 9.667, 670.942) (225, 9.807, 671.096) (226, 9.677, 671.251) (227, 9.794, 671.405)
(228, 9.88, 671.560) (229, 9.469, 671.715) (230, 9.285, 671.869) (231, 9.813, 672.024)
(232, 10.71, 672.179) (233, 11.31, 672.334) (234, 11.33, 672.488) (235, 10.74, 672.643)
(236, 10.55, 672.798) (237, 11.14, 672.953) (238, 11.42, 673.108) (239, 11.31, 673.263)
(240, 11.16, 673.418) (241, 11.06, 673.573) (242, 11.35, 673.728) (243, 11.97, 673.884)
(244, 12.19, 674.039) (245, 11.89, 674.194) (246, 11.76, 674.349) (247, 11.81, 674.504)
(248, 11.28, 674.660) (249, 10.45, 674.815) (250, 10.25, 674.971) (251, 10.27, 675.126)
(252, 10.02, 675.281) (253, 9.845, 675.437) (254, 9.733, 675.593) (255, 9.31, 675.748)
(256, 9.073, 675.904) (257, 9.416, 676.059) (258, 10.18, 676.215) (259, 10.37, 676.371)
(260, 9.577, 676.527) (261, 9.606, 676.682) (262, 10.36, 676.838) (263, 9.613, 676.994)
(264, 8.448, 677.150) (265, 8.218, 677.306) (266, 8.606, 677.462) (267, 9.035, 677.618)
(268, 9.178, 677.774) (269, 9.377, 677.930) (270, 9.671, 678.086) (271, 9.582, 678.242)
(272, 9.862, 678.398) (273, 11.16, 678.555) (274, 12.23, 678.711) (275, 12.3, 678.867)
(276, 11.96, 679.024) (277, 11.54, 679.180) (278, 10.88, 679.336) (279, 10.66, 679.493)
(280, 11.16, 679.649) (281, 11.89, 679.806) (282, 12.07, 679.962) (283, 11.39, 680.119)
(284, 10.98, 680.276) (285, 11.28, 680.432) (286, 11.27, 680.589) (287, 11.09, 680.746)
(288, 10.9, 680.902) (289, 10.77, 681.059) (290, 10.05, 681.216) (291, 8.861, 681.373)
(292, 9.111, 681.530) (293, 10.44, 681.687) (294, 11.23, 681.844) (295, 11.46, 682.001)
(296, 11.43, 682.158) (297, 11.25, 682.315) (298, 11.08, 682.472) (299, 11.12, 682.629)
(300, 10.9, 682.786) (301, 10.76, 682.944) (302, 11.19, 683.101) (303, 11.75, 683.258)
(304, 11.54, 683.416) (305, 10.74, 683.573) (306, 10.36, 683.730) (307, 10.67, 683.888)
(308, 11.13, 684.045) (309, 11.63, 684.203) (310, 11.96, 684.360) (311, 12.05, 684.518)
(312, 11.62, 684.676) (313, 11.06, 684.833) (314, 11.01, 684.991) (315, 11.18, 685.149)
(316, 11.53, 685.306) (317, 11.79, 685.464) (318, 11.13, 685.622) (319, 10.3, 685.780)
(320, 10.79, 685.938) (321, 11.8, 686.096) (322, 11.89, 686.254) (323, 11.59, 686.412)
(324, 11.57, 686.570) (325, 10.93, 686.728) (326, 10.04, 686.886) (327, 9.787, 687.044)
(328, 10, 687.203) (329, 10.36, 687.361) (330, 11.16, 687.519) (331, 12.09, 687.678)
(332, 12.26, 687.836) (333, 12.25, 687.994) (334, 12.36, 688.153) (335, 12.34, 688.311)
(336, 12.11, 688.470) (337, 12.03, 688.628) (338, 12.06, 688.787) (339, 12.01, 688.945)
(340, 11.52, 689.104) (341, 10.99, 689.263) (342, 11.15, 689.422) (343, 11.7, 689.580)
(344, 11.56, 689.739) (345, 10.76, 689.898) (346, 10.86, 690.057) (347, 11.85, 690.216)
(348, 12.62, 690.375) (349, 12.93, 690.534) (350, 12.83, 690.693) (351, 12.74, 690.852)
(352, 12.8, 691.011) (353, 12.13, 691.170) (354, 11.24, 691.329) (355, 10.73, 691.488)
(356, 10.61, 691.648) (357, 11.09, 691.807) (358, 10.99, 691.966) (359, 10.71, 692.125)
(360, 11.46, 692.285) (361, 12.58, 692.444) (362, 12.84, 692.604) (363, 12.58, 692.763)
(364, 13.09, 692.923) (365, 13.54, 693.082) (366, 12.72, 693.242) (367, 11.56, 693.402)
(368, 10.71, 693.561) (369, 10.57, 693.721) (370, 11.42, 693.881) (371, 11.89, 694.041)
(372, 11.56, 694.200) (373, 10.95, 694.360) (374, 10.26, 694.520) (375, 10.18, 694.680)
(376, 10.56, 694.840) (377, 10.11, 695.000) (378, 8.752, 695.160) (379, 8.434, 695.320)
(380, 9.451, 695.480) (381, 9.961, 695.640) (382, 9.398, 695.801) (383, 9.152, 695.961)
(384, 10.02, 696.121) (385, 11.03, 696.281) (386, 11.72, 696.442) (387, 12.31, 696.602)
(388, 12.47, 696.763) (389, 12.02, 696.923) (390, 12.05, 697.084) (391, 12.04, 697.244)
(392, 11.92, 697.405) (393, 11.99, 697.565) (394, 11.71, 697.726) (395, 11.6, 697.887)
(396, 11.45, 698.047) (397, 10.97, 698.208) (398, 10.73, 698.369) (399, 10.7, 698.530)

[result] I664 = 0.132 mag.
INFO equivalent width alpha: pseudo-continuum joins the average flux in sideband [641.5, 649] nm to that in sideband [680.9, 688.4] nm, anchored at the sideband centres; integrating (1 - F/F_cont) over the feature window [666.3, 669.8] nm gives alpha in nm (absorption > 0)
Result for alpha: 0.324 nm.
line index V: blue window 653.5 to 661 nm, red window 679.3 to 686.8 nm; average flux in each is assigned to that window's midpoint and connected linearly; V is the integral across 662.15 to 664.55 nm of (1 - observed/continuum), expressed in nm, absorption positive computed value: 0.02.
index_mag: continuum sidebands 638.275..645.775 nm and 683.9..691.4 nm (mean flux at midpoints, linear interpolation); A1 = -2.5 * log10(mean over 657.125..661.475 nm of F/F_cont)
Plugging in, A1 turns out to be 0.06 mag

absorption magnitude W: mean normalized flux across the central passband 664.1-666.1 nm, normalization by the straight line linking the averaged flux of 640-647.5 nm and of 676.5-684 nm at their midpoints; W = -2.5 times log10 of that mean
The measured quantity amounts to 0.276 mag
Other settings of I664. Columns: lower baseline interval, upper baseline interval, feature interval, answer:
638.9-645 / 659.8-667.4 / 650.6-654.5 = -0.02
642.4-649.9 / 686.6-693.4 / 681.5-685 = 0.04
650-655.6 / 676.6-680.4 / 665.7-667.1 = 0.30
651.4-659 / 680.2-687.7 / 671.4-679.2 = 0.04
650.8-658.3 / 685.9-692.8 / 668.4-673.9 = 0.08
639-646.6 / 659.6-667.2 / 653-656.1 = 0.07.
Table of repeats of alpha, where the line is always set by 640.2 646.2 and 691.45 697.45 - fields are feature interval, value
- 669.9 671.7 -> 0.230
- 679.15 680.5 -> -0.028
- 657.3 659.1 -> 0.041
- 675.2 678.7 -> 0.461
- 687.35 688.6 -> -0.095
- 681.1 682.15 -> 0.075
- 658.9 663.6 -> 0.141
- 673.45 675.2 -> -0.038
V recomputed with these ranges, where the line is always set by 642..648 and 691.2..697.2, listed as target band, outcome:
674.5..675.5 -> 0.041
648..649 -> 0.026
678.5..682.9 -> -0.041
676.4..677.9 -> 0.236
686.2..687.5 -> 0.032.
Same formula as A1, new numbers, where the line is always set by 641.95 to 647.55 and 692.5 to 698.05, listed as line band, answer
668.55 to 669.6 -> 0.08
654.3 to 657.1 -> 0.04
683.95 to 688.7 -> -0.03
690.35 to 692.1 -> -0.06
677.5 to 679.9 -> 0.04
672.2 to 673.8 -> -0.02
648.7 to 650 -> 0.04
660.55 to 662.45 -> 0.02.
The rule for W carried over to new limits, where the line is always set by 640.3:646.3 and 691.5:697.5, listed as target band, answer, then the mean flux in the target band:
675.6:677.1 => 0.14 mag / 9.7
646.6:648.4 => 0.04 mag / 10.5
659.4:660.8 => 0.06 mag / 10.4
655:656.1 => 0.14 mag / 9.66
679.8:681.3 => 0.00 mag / 11.1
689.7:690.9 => -0.08 mag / 12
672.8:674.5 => -0.04 mag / 11.5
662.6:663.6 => -0.02 mag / 11.2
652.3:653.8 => 0.11 mag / 9.87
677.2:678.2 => 0.22 mag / 9.02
